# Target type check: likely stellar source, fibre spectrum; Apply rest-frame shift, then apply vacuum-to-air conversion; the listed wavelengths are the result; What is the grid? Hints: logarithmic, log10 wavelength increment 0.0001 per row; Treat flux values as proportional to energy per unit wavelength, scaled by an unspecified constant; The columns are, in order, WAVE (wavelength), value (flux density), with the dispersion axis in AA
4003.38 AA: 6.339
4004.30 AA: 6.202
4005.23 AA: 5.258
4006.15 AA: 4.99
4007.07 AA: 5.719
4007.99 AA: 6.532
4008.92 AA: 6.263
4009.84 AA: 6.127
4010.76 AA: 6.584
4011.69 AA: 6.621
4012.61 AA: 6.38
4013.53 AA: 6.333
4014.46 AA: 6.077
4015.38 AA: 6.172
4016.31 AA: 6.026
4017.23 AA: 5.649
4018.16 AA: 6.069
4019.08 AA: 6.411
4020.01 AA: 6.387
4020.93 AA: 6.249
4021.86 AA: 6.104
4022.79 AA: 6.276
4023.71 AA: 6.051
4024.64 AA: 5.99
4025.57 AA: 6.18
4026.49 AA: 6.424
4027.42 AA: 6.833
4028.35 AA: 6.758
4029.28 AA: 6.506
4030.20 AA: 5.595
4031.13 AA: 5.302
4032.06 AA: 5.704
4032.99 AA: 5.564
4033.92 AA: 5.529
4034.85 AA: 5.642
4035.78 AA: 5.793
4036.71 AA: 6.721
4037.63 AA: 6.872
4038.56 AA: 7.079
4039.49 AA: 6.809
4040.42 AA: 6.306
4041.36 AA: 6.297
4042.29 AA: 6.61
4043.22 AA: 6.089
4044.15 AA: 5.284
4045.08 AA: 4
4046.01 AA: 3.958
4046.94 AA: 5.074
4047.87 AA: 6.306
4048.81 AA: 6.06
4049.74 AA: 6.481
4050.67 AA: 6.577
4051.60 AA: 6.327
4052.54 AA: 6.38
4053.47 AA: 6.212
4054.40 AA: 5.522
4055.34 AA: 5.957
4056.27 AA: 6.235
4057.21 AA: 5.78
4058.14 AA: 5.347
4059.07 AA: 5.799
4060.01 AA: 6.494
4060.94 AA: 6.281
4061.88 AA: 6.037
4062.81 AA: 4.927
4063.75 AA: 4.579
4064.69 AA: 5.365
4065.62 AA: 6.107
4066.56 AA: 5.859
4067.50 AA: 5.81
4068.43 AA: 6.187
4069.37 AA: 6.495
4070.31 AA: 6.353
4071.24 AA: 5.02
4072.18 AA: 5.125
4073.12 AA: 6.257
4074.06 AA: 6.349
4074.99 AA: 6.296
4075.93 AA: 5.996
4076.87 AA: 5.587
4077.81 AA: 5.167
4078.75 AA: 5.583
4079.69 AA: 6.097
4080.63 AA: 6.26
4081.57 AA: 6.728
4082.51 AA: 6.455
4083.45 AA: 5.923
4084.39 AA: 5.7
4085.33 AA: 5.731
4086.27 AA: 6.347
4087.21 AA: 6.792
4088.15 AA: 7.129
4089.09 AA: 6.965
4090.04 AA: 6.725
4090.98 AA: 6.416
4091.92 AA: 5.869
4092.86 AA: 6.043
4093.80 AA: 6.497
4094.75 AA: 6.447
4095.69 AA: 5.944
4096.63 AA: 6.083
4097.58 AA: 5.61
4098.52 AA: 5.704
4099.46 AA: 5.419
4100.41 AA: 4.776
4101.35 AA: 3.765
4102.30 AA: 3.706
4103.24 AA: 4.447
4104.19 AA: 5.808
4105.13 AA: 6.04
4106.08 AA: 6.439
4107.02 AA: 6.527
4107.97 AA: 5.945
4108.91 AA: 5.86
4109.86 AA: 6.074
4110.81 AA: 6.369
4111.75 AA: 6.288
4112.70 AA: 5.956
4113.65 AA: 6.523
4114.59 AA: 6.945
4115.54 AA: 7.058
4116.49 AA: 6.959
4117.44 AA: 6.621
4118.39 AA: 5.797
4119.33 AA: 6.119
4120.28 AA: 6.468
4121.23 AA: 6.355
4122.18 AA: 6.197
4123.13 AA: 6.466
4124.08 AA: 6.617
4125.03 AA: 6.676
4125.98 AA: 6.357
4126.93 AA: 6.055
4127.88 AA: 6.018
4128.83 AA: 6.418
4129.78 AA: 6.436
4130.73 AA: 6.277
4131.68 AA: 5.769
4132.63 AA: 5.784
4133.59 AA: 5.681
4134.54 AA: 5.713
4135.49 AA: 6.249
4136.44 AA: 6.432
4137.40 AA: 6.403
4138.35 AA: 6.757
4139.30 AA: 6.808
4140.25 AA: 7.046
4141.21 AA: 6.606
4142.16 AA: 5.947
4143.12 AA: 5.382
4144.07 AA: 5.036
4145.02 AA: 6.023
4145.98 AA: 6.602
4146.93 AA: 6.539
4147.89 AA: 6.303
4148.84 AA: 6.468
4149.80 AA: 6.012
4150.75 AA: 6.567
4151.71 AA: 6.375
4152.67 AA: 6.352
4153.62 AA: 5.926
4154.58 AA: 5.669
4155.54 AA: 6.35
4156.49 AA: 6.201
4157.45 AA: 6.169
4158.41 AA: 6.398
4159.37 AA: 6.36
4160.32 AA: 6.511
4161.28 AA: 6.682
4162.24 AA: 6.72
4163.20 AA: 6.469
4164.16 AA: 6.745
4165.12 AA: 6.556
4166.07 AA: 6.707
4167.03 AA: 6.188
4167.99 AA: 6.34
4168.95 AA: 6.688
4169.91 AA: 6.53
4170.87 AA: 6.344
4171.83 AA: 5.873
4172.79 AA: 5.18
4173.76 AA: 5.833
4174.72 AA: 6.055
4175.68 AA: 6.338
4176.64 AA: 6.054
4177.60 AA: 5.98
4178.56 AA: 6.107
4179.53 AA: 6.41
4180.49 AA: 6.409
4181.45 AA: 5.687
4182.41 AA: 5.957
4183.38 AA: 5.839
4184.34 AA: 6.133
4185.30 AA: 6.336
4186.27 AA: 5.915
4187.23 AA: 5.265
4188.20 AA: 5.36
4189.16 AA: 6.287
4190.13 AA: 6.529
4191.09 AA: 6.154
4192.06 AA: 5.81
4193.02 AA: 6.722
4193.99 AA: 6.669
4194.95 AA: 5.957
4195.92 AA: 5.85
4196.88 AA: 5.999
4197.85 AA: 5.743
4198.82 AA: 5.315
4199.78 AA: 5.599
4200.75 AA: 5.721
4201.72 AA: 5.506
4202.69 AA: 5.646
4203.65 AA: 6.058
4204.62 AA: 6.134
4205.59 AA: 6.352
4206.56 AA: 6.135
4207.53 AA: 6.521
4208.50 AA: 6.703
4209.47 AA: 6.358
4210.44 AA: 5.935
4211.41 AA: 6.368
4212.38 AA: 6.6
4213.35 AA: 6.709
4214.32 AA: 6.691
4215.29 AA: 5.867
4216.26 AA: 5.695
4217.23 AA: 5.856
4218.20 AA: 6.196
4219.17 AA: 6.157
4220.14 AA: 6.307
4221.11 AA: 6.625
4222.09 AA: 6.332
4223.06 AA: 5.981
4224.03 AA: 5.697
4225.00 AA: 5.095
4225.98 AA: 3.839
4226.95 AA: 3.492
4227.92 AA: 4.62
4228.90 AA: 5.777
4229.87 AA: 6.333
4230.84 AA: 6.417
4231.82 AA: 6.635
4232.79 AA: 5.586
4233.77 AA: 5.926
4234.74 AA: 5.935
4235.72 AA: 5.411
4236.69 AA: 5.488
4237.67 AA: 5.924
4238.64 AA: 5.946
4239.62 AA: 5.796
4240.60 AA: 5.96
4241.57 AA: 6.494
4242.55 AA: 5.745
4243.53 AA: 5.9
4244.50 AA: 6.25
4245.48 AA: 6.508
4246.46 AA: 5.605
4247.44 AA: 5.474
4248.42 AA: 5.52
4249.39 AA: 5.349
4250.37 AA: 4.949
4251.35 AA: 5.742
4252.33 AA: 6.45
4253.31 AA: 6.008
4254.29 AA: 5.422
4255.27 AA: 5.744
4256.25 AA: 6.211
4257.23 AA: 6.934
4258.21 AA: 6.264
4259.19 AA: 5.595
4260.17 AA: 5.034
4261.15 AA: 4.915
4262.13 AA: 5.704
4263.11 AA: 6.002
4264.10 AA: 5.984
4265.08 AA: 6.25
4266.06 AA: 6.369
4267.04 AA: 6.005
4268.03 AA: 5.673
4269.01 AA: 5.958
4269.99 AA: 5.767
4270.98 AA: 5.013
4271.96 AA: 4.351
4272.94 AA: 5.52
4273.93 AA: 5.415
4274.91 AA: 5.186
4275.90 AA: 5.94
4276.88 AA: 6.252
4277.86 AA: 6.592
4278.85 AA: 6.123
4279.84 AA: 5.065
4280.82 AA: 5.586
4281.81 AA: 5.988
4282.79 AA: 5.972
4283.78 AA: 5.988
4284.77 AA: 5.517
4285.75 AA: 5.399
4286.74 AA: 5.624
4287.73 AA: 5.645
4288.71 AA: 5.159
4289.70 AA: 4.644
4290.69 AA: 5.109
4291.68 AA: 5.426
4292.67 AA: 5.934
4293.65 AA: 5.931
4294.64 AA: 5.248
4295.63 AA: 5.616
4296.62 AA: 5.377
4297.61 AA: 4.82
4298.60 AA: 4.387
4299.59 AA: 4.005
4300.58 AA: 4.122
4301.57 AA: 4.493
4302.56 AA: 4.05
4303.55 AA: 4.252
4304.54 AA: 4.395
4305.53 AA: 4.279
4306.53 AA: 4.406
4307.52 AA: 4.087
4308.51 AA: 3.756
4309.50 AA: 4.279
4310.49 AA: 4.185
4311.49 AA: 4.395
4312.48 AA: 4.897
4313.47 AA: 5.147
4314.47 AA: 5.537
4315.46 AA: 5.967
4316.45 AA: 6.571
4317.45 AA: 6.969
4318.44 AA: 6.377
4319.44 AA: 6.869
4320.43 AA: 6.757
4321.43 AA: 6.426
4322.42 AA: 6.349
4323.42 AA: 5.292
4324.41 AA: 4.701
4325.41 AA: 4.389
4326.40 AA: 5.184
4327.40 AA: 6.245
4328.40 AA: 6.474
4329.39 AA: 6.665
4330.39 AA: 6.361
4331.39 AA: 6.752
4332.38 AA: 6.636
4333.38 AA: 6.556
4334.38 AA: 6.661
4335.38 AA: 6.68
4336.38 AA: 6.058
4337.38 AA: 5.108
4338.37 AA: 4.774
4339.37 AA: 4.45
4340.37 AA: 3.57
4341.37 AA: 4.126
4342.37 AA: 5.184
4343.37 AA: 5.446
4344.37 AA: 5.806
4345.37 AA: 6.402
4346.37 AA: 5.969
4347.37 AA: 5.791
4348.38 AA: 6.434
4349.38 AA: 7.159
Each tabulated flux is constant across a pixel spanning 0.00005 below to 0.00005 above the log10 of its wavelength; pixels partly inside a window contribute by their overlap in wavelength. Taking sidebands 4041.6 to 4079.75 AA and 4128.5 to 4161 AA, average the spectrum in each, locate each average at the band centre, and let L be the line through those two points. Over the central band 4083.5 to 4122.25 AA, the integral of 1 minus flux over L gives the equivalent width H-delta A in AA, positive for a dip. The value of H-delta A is -0.3 AA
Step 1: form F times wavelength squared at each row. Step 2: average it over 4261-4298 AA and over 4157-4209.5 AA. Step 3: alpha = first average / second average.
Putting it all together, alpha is 0.96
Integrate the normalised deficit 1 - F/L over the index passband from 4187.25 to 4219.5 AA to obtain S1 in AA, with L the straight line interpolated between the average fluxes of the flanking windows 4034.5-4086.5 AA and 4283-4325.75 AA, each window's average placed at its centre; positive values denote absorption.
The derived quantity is -3.4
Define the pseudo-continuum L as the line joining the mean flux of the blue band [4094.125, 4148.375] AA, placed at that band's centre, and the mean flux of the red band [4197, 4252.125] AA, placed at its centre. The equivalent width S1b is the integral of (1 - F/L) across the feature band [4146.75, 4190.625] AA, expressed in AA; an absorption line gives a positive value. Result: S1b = -1.6 AA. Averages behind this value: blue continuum 6.08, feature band 6.21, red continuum 5.87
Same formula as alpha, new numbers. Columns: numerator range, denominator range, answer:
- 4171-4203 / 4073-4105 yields 1.06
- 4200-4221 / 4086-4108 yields 1.11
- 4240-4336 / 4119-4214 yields 0.96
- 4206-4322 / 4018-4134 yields 1.02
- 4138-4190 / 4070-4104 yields 1.10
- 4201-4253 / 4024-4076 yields 1.08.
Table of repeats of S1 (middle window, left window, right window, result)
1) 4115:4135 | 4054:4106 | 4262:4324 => -1.8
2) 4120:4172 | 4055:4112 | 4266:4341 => -4.8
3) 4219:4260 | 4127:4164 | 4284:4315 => -3.0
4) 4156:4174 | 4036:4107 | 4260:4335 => -1.9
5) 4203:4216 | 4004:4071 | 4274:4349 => -1.5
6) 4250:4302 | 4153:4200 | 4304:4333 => 1.5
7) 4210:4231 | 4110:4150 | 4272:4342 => 0.0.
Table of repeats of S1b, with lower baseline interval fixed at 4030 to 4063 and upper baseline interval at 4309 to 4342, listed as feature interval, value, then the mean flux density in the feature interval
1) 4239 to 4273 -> -0.29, 5.79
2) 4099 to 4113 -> 0.75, 5.56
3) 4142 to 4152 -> -0.48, 6.11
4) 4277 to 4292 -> 0.28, 5.61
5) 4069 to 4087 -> -0.25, 5.98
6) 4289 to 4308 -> 3.10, 4.77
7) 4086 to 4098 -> -1.00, 6.38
